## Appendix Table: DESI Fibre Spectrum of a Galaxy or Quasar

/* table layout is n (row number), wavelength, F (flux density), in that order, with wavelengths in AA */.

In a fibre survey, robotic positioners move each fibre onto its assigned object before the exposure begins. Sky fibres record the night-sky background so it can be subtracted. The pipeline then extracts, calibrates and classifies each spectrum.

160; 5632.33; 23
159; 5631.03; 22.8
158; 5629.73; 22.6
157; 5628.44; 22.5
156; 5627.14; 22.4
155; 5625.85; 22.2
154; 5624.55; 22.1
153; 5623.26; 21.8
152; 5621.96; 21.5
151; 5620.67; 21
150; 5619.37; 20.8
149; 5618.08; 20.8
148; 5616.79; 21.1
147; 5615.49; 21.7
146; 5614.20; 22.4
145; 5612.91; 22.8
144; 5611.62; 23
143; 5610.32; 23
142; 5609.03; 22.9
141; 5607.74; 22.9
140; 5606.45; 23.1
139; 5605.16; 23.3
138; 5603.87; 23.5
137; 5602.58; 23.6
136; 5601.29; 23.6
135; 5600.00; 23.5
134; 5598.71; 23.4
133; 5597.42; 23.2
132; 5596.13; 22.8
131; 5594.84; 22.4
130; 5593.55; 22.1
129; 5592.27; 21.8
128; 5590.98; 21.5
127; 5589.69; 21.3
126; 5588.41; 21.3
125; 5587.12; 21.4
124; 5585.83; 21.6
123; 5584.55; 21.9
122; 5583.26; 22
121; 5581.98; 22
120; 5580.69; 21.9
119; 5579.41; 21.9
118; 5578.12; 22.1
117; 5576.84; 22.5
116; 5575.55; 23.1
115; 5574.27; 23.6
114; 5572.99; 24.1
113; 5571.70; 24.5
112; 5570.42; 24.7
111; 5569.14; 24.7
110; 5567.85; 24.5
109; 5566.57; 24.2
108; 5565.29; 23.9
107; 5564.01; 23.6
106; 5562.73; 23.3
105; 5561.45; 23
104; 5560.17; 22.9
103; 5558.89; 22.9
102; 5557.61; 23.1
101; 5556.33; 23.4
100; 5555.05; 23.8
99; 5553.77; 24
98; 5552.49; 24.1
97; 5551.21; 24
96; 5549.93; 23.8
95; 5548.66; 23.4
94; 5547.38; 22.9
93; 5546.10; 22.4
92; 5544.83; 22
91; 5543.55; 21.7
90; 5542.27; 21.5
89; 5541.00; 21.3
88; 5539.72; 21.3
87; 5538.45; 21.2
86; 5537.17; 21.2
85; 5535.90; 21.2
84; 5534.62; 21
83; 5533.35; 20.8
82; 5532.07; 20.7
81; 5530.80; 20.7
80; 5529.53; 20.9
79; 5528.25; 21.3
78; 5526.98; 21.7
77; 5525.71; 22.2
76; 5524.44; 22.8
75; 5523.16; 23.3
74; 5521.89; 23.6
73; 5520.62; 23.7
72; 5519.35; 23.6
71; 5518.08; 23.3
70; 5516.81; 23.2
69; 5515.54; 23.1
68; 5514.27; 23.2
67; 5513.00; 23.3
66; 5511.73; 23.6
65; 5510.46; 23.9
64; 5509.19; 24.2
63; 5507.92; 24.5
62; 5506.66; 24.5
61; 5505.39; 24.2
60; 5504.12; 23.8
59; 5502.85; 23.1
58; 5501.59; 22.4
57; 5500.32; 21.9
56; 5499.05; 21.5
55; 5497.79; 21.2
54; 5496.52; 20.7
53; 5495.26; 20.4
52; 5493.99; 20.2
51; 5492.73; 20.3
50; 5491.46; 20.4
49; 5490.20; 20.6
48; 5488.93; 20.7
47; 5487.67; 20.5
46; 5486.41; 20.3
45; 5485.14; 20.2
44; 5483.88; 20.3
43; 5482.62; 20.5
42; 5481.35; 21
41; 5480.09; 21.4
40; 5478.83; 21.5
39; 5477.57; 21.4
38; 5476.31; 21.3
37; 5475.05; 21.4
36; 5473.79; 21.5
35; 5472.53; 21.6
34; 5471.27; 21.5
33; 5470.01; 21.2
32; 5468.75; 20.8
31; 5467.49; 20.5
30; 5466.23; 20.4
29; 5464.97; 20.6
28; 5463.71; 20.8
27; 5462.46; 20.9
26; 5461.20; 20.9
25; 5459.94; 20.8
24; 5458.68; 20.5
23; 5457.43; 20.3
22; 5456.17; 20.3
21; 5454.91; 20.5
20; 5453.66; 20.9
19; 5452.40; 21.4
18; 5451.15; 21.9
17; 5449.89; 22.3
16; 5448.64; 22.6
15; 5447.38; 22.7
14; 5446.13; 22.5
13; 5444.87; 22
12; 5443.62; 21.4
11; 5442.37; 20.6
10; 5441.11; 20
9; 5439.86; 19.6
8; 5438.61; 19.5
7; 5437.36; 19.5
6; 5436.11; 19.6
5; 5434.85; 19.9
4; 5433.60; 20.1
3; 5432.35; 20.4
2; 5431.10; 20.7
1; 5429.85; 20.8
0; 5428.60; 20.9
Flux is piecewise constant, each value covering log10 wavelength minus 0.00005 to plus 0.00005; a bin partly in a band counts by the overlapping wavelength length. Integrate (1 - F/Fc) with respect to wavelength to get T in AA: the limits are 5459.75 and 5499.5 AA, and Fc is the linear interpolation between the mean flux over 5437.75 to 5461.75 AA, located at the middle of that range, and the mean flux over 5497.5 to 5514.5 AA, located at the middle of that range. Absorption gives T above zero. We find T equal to 2.5 AA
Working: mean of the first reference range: 21.1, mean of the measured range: 20.9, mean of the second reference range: 23.3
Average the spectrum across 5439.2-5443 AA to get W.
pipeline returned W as 20.1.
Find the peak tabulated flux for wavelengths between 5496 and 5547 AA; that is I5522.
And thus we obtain 24.5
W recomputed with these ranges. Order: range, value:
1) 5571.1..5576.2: 23.8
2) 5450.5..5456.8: 21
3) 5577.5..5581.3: 22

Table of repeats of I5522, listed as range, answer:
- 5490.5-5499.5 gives 21.5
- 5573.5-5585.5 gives 23.6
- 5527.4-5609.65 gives 24.7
